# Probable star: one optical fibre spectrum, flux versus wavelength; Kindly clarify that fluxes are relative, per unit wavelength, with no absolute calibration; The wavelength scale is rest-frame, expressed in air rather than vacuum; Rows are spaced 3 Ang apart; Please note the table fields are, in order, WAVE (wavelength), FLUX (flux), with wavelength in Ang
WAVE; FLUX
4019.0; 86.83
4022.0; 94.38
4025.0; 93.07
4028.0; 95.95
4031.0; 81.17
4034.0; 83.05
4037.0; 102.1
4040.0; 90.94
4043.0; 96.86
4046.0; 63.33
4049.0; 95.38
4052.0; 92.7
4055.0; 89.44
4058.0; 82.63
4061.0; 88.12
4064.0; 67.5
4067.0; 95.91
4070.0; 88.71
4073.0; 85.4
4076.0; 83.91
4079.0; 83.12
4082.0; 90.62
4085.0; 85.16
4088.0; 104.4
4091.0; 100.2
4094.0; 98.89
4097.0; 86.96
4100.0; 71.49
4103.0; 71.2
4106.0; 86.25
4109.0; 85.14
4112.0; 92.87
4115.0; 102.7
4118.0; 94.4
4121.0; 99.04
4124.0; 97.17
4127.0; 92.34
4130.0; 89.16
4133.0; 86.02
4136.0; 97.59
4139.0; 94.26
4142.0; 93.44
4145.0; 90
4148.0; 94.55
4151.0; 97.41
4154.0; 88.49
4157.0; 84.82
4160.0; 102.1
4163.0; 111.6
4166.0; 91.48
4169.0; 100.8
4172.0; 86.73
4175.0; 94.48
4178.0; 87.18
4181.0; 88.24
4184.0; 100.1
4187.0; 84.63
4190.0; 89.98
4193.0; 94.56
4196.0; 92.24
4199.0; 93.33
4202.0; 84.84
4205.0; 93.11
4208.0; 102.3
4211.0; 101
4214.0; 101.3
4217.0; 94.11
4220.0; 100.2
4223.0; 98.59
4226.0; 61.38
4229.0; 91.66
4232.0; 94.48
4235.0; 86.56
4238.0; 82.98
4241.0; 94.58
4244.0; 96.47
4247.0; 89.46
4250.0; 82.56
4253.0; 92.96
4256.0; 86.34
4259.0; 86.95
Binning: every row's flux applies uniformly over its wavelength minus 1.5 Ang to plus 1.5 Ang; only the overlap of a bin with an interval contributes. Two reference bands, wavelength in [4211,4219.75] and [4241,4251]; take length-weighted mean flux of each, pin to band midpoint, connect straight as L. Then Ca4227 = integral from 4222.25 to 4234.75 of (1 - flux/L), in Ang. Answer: 1.23 Ang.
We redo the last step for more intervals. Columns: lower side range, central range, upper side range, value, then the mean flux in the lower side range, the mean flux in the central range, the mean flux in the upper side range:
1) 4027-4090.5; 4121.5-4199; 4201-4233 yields -1.7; 88.1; 93.3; 93.1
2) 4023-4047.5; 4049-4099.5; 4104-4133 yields 0.8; 88.4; 88.8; 92.5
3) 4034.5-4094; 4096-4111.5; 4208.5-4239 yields 1.5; 88.9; 80.8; 91.7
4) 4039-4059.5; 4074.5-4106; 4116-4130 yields 1.4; 87.2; 87.5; 95.3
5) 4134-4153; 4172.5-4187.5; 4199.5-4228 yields 0.4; 94.2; 91.1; 93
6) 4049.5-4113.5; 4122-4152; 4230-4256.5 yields -1.7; 87.3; 93.2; 89.8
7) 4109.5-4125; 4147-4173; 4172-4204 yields -0.7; 96.5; 95.5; 90.8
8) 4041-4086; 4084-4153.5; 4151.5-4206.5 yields -2.0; 86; 91.8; 92.8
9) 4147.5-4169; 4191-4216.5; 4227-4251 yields -0.8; 96.2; 95.2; 89.4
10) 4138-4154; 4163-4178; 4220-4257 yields -0.4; 93.4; 94.6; 88.7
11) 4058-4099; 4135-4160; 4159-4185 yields 0.2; 88.7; 93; 95.7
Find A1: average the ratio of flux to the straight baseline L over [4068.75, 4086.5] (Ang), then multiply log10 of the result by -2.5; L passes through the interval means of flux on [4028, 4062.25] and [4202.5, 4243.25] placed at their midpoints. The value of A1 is 0.035 mag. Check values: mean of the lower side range 88.1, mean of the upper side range 92.4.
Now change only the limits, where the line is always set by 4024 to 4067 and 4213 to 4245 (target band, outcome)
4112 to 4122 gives -0.105 mag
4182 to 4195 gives -0.024 mag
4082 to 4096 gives -0.092 mag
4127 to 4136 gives -0.011 mag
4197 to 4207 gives -0.009 mag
